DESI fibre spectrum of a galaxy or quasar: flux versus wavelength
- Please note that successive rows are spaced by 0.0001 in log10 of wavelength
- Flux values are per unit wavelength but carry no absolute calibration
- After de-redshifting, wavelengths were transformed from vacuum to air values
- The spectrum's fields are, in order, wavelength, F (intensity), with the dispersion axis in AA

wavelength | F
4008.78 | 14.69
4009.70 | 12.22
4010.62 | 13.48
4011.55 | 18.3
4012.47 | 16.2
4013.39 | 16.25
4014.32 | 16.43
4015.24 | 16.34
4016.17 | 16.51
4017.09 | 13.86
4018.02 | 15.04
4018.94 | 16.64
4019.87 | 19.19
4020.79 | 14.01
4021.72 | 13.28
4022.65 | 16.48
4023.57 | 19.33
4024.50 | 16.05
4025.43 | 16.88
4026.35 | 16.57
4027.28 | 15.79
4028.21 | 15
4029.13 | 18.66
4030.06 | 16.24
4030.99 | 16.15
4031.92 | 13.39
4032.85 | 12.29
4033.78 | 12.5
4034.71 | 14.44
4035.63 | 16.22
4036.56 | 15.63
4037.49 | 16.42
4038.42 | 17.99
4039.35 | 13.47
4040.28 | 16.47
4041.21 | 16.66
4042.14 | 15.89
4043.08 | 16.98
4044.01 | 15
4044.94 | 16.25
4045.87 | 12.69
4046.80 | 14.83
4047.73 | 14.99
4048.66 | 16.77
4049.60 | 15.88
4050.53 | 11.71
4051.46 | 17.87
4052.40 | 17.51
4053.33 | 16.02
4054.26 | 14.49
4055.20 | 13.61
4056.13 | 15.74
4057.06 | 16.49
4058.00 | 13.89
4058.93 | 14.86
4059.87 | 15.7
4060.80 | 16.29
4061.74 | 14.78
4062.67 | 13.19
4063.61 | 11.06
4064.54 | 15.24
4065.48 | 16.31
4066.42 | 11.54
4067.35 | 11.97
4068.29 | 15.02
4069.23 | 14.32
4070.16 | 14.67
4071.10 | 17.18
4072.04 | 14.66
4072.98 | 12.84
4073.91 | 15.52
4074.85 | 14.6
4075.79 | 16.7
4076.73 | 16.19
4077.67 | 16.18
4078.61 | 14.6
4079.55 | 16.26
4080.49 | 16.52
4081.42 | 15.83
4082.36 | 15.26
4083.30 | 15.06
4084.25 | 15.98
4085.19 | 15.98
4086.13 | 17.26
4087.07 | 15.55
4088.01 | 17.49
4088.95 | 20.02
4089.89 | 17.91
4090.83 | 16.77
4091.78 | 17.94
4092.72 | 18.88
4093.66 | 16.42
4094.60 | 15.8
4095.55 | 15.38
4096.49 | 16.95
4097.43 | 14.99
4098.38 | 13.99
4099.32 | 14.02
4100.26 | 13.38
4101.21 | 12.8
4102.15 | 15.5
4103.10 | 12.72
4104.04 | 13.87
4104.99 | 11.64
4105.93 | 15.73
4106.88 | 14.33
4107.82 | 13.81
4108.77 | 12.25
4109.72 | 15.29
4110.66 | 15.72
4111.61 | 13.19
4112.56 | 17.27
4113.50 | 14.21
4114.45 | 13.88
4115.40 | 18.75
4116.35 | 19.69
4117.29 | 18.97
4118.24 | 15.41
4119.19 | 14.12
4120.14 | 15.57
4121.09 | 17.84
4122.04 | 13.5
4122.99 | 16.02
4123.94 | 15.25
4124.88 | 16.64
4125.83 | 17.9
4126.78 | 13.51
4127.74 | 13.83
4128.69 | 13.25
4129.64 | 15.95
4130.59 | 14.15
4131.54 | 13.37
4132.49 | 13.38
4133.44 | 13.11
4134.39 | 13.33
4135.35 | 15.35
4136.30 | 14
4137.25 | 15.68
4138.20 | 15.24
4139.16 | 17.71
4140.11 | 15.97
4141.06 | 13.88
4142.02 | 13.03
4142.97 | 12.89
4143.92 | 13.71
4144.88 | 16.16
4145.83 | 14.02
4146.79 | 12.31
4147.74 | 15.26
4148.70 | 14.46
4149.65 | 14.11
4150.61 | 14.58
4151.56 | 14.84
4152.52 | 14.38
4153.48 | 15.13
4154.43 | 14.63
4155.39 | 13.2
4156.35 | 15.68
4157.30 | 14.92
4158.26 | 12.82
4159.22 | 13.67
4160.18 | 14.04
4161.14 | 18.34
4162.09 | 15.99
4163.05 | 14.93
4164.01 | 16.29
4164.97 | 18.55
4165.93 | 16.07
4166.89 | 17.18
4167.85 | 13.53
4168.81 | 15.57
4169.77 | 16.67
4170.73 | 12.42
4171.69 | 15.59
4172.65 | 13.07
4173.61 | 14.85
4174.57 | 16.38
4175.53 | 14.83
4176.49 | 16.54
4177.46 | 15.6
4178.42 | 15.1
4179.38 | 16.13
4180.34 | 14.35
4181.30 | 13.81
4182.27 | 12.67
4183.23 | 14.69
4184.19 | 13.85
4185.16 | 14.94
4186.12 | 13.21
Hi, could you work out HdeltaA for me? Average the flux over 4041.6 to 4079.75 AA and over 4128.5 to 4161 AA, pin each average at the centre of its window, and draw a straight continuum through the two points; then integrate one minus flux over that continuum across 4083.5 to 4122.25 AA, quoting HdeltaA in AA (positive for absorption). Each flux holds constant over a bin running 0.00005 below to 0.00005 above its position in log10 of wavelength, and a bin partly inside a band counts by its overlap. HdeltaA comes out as -2.43 AA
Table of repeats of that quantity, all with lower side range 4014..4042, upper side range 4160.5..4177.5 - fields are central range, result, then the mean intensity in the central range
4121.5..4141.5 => 1.1 AA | 14.8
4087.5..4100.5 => -0.6 AA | 16.5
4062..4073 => 1.2 AA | 14.1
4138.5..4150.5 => 0.9 AA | 14.5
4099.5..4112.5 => 1.4 AA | 14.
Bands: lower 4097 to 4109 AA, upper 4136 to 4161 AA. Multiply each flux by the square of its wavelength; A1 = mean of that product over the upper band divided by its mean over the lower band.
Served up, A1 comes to 1.08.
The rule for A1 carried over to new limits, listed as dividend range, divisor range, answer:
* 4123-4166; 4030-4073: 1.03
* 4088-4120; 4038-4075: 1.06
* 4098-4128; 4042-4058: 1.01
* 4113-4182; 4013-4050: 1.01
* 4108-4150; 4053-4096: 0.99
